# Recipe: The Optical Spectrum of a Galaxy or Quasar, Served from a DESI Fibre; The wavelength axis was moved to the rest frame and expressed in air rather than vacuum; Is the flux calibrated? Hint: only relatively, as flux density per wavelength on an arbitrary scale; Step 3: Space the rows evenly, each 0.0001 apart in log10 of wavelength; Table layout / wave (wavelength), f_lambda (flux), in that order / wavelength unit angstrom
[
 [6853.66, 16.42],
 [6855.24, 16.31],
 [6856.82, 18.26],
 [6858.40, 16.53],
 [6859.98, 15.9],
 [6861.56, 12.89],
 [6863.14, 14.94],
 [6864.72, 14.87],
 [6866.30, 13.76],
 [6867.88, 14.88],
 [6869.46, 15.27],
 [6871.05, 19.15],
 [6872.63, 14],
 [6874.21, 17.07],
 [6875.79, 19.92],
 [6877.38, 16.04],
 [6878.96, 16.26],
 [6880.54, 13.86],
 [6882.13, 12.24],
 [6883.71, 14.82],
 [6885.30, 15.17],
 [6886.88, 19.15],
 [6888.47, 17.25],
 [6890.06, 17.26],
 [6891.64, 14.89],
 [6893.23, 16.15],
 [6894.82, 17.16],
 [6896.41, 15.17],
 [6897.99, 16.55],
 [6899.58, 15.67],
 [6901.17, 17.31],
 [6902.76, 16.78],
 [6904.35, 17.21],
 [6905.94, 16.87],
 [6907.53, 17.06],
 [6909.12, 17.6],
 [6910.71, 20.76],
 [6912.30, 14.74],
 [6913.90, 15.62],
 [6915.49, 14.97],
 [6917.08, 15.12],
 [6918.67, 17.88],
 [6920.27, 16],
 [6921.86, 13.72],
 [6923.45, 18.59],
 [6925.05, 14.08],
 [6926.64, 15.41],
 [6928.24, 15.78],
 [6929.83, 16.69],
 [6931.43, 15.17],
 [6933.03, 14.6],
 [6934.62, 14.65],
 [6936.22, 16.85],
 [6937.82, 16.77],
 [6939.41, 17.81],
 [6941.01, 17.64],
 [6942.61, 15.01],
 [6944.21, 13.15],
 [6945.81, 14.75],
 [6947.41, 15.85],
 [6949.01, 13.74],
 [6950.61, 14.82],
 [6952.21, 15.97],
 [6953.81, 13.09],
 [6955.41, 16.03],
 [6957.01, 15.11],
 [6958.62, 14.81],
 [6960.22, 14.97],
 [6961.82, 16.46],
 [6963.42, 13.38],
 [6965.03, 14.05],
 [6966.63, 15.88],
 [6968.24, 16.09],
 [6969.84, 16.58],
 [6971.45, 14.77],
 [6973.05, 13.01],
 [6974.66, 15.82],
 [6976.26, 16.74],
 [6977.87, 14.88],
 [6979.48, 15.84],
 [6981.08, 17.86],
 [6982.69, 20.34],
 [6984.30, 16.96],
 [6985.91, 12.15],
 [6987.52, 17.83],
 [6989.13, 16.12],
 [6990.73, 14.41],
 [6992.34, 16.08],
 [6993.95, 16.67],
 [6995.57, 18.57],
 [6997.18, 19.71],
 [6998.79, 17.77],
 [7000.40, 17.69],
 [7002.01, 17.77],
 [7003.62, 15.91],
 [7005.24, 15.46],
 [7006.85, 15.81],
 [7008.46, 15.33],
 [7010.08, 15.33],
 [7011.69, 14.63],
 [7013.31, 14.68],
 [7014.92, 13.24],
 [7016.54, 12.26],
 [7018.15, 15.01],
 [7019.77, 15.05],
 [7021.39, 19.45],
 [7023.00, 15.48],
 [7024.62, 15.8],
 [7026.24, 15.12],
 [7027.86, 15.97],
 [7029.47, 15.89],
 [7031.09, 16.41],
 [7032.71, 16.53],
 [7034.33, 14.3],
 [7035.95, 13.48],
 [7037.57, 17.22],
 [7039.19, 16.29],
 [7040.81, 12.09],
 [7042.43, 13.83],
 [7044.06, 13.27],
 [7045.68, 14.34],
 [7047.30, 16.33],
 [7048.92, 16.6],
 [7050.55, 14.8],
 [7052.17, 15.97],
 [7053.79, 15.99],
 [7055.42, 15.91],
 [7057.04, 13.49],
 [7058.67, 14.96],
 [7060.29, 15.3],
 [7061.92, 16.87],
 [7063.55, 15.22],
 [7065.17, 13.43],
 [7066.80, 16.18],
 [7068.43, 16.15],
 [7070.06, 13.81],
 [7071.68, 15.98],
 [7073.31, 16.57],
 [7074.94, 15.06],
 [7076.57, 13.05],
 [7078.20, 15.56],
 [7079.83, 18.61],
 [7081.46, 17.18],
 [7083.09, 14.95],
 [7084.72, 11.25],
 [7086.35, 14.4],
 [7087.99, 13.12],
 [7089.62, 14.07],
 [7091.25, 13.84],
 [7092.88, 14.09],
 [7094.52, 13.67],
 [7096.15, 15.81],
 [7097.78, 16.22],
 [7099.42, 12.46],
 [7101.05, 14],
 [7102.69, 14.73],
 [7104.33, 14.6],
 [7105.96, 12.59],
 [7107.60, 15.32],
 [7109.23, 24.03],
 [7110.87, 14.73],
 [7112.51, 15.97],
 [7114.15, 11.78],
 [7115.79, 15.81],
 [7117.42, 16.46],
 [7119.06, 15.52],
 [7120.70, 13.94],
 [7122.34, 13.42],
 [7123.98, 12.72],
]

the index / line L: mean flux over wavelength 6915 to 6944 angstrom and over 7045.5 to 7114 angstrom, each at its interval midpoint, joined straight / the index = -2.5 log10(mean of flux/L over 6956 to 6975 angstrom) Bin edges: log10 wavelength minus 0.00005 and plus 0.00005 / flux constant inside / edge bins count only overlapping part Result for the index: 0.05 mag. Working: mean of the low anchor 15.9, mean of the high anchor 15.1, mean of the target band 15.1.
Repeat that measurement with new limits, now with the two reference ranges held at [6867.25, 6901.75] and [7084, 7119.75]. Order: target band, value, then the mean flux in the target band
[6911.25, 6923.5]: 0.01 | 15.8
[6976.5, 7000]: -0.09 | 16.8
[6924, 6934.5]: 0.04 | 15.3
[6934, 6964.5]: 0.03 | 15.3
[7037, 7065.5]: 0.00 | 15.1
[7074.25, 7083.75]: -0.06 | 15.8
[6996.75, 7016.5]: -0.04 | 15.9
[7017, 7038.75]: -0.04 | 15.8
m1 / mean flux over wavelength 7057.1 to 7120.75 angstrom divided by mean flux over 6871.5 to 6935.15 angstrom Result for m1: 0.93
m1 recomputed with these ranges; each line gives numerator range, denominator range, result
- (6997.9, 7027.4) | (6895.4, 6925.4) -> 0.95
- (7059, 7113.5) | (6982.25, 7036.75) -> 0.95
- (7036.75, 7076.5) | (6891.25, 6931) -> 0.93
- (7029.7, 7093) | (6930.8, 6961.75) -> 0.98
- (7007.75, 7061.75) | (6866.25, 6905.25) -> 0.94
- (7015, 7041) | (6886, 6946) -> 0.95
